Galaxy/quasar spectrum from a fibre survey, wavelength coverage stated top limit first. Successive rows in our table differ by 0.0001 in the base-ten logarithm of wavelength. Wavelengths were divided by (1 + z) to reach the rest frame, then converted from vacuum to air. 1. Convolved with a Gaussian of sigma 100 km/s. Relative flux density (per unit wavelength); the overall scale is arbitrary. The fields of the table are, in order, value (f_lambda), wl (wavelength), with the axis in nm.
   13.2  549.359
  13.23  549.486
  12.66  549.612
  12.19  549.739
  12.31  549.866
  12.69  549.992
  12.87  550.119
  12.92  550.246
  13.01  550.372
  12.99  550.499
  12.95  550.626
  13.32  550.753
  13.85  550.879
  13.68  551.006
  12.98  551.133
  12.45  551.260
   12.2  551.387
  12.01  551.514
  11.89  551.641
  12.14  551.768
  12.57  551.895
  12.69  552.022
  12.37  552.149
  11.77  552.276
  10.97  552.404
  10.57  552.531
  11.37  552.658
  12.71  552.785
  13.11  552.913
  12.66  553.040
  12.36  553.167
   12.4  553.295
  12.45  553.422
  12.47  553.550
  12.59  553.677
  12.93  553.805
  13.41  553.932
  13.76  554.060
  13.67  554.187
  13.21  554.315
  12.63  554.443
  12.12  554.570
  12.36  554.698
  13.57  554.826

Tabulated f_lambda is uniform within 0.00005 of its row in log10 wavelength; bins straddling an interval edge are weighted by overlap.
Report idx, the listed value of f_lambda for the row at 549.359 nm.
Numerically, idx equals 13.2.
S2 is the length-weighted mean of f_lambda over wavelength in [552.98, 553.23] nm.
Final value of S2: 12.5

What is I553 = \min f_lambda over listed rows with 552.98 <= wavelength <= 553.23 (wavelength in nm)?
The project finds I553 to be 12.36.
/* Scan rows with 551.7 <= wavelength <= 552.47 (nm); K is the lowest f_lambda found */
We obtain 10.97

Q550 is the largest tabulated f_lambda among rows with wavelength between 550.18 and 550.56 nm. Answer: 13.01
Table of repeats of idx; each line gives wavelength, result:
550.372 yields 13.01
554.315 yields 13.21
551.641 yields 11.89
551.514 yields 12.01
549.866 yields 12.31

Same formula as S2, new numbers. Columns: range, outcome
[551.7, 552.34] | 12.3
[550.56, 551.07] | 13.5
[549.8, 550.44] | 12.8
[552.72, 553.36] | 12.6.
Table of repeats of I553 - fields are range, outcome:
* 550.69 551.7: 11.89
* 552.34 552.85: 10.57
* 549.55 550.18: 12.19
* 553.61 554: 12.59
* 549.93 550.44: 12.69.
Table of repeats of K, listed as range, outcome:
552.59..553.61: 11.37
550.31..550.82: 12.95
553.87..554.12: 13.41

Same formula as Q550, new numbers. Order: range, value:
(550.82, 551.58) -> 13.85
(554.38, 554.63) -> 12.63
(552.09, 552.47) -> 12.37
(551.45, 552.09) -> 12.69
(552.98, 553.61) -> 12.66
